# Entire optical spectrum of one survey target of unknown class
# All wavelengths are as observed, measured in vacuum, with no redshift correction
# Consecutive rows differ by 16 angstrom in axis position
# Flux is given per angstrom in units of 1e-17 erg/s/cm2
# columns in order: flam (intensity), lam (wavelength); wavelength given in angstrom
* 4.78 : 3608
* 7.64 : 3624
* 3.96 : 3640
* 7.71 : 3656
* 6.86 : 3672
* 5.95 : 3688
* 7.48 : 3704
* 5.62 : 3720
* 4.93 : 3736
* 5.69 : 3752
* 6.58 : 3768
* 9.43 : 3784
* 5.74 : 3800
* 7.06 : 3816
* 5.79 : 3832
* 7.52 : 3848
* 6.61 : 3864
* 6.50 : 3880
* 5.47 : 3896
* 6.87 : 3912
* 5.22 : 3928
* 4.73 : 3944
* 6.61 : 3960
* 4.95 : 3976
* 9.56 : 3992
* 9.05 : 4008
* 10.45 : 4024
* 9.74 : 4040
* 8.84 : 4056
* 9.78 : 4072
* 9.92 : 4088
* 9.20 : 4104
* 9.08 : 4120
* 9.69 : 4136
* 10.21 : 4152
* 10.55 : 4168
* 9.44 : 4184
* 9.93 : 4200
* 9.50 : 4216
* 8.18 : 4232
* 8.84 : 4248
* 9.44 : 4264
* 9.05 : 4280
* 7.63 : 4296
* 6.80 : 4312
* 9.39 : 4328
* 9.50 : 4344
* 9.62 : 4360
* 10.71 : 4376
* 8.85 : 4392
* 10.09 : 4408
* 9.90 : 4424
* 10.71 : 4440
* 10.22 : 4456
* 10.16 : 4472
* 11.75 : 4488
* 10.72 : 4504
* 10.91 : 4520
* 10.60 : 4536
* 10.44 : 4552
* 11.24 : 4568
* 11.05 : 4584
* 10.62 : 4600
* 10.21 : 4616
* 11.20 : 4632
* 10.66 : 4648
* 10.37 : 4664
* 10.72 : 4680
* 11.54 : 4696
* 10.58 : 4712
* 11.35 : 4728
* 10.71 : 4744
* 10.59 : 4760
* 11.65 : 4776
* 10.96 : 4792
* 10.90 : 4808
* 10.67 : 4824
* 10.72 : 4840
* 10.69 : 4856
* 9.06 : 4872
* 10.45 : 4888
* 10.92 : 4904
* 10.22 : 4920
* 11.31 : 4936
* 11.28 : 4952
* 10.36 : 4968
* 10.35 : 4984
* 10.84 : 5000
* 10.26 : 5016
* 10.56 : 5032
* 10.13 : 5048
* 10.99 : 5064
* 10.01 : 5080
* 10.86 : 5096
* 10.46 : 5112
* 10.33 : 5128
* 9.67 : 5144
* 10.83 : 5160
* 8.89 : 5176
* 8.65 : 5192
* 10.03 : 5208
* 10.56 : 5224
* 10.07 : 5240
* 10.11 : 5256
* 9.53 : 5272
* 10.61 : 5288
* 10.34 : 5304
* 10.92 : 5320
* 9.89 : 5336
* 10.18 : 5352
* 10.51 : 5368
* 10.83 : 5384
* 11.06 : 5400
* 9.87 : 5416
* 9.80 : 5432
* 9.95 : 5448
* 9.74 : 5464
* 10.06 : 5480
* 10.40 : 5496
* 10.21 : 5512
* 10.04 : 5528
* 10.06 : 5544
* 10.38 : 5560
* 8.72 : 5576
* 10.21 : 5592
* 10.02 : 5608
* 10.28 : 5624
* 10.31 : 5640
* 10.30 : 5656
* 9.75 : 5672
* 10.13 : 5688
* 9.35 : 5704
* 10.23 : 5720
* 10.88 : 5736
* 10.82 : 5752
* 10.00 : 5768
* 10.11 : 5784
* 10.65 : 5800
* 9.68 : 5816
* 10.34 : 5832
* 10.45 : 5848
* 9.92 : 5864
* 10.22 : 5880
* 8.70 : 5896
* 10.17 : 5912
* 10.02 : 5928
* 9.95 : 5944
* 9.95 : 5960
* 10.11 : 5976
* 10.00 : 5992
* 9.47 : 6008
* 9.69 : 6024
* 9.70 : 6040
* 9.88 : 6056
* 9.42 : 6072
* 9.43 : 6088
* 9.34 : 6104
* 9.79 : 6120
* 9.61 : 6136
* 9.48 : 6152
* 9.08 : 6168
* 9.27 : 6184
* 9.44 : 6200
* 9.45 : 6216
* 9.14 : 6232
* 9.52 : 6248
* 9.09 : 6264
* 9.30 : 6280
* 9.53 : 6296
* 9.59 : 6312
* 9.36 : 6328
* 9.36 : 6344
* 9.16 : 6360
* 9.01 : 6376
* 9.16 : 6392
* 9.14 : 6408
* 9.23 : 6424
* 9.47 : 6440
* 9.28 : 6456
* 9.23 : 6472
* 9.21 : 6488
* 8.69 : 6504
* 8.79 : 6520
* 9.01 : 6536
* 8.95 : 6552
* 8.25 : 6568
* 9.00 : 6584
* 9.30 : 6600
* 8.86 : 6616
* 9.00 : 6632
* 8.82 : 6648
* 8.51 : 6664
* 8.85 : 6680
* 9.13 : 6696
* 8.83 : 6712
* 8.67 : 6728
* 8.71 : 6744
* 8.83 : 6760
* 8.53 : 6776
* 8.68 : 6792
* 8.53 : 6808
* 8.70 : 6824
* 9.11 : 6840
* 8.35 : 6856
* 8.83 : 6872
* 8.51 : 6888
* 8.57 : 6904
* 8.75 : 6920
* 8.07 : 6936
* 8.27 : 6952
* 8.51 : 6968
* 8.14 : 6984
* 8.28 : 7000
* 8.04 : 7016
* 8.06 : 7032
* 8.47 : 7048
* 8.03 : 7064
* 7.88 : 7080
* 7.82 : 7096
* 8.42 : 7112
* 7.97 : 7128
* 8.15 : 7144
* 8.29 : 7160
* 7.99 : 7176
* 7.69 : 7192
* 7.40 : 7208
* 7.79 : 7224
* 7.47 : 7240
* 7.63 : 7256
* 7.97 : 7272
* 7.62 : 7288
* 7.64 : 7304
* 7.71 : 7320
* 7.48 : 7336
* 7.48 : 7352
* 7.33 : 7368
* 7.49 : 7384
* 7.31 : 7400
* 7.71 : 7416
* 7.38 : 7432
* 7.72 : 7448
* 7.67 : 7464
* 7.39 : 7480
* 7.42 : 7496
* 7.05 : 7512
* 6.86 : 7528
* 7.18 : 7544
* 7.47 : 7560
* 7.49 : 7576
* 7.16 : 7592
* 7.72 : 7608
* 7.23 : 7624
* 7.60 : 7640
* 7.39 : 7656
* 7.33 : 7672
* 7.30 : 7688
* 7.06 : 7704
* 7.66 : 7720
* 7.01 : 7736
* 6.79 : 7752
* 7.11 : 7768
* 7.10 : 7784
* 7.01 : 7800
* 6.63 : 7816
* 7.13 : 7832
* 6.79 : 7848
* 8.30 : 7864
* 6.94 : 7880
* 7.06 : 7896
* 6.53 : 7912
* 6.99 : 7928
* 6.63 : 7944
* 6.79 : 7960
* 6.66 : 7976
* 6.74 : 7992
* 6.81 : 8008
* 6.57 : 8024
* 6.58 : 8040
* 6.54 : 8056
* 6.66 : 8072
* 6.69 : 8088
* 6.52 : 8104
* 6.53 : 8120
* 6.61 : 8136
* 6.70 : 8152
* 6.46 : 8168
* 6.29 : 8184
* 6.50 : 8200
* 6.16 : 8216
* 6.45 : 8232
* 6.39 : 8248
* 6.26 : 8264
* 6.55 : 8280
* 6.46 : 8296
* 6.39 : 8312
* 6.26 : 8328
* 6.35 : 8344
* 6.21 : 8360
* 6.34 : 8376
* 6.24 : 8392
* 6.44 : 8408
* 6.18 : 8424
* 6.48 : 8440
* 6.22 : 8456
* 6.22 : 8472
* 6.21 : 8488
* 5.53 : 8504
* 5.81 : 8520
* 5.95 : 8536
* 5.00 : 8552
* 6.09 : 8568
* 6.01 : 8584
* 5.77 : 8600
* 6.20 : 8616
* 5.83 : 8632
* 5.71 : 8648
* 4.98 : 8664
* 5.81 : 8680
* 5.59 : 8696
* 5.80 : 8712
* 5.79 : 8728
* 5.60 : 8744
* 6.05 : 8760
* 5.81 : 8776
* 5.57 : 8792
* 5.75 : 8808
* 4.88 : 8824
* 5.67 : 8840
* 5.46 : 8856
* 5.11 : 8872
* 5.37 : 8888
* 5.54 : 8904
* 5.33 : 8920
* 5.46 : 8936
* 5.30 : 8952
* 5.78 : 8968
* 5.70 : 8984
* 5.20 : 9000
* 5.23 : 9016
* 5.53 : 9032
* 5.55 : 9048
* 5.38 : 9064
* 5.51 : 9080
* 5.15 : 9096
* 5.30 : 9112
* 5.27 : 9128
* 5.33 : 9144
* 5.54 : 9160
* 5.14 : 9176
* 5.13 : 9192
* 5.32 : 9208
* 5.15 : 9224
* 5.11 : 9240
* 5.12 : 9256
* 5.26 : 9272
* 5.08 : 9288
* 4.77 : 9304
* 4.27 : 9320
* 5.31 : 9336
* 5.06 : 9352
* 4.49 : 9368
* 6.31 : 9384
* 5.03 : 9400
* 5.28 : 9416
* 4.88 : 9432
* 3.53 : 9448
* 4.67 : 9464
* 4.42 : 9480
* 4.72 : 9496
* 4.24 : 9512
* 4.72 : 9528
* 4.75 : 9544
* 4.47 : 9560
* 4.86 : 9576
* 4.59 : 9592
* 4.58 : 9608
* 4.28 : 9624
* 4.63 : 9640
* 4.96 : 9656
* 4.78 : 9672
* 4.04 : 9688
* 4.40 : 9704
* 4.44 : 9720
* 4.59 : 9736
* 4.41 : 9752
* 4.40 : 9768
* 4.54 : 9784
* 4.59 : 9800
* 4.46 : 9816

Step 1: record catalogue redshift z 0.00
